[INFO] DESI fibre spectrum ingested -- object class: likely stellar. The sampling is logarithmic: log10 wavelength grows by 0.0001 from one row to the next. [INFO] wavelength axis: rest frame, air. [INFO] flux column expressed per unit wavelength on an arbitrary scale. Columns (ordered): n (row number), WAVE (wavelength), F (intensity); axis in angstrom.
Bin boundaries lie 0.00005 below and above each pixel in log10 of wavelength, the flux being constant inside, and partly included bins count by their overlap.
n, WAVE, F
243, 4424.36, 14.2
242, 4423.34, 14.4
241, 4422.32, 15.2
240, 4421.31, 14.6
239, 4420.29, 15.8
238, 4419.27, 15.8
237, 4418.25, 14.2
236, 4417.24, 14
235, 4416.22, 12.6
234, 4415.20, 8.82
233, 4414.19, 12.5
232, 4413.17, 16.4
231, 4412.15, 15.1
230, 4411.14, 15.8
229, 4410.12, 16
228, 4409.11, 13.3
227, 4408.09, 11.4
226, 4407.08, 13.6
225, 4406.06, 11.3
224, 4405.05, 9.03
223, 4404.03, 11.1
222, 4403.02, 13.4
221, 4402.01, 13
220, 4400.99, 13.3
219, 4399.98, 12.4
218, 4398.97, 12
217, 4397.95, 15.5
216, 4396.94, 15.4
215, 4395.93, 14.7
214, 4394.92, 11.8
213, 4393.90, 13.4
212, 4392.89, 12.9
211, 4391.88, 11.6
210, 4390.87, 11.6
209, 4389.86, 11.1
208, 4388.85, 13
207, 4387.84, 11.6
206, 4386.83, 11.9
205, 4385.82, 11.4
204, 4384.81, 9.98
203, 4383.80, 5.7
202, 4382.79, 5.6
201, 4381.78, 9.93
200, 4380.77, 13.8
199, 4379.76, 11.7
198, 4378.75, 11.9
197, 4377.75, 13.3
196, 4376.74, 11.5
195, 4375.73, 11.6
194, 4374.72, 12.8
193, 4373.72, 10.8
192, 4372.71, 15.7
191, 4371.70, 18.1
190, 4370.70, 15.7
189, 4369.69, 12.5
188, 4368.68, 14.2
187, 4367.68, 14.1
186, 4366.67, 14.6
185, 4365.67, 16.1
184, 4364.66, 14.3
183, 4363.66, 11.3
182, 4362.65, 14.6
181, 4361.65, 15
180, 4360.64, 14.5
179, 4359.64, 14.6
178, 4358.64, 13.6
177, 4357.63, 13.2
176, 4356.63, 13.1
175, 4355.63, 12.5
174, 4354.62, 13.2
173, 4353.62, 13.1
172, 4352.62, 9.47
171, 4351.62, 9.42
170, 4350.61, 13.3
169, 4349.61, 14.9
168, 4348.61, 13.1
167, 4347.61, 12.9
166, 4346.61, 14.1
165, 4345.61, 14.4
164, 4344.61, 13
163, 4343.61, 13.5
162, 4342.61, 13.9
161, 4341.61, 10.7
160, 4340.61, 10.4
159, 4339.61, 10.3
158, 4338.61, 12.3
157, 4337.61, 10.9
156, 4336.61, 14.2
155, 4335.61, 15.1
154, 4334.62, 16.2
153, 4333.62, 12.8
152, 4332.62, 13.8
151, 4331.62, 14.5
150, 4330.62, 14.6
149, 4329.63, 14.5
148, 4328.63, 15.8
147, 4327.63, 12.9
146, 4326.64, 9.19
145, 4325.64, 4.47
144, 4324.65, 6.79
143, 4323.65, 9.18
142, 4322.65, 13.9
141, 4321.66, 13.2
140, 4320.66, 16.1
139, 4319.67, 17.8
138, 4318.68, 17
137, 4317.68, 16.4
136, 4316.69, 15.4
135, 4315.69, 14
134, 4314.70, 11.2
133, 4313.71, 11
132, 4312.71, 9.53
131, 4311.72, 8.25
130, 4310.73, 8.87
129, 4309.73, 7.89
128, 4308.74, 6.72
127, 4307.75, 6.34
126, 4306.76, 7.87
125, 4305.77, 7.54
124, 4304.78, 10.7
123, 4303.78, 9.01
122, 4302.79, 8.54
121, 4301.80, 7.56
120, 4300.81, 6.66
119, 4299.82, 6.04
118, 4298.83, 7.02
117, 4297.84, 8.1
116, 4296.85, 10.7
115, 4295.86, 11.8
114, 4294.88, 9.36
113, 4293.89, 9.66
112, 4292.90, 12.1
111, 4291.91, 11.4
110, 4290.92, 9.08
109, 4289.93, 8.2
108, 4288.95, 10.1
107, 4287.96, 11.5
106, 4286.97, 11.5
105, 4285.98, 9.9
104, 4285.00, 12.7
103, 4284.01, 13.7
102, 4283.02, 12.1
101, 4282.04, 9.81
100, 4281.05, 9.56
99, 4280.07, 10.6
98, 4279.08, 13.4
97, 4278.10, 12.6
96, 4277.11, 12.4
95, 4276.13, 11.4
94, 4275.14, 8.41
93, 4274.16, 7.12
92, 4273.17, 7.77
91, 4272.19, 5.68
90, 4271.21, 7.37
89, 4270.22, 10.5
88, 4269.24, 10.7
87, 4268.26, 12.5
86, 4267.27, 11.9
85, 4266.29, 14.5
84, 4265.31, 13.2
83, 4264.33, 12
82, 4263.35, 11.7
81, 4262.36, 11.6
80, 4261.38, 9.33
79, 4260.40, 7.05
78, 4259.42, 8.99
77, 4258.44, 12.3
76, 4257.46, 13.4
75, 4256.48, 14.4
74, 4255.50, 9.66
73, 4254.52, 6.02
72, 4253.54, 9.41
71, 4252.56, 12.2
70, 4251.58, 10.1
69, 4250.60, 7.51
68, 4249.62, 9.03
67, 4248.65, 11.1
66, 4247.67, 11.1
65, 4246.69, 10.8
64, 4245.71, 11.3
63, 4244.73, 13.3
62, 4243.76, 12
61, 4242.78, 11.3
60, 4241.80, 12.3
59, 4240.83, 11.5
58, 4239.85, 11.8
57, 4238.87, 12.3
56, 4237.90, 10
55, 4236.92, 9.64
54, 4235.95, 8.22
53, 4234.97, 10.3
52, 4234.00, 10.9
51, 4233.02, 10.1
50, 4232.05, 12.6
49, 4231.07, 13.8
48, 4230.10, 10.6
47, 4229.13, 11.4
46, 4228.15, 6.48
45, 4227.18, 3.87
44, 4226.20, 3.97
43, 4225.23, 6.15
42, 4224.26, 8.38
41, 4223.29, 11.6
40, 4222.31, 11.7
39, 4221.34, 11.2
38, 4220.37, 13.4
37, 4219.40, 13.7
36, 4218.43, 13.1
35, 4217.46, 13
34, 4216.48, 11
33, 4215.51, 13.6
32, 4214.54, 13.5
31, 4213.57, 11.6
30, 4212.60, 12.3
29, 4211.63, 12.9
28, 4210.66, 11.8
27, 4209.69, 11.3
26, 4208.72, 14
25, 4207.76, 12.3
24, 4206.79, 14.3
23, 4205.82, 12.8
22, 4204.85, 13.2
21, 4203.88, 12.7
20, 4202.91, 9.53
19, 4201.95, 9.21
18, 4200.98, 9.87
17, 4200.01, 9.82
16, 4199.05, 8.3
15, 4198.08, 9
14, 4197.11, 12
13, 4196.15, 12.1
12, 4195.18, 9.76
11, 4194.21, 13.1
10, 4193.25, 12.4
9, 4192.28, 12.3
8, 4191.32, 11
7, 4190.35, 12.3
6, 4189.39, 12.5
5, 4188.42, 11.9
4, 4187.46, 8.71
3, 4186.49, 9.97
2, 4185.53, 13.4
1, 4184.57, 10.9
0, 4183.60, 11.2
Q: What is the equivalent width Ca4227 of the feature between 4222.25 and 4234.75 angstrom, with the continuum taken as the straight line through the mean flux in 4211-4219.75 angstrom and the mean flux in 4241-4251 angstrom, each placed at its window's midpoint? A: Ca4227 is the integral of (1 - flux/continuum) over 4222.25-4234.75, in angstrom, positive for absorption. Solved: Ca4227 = 2.8 angstrom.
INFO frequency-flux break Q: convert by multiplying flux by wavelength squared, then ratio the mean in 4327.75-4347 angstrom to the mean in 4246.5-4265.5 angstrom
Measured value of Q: 1.33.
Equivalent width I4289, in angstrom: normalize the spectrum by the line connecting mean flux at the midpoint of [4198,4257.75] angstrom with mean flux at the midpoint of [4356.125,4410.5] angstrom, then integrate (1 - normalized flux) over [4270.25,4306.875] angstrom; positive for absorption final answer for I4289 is 6.01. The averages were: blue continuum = 10.9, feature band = 9.73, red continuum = 12.8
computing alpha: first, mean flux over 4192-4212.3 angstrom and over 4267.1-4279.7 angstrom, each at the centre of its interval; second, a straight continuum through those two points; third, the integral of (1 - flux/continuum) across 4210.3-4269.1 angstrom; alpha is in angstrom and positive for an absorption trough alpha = -0.9 angstrom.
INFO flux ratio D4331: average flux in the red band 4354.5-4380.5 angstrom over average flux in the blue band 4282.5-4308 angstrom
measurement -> 1.42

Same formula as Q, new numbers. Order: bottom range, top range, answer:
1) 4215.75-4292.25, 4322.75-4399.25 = 1.25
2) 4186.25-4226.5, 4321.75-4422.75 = 1.22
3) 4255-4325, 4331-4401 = 1.25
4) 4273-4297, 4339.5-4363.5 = 1.25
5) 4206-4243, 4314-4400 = 1.23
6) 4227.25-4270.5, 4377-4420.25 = 1.23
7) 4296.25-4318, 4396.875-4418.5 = 1.48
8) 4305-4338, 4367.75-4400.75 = 1.07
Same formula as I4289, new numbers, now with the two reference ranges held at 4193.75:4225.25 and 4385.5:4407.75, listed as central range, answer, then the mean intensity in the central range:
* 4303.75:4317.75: 2.6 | 9.89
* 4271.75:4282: 1.8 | 9.91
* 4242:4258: 1.4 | 10.8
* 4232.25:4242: 0.9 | 10.7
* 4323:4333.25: 0.5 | 11.6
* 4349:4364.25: -0.9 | 13.1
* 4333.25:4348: -0.9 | 13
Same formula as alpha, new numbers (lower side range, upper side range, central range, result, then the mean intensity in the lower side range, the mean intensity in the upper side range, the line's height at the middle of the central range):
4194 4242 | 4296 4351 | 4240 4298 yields 2.9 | 11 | 11.6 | 11.3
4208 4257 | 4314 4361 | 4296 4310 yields 4.9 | 10.9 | 13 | 12.3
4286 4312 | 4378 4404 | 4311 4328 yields -4.4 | 8.96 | 11.9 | 9.63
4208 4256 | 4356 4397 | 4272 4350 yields 4.5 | 10.8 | 12.8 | 11.9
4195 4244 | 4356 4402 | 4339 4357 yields 0.0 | 11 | 12.8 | 12.5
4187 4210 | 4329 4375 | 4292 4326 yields 7.1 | 11.4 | 13.5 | 12.9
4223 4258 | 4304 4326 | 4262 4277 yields 0.1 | 10.2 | 10.9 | 10.5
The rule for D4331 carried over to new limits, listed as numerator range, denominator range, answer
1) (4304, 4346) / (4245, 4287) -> 1.12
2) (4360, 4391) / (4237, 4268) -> 1.14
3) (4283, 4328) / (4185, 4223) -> 0.88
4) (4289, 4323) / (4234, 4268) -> 0.95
